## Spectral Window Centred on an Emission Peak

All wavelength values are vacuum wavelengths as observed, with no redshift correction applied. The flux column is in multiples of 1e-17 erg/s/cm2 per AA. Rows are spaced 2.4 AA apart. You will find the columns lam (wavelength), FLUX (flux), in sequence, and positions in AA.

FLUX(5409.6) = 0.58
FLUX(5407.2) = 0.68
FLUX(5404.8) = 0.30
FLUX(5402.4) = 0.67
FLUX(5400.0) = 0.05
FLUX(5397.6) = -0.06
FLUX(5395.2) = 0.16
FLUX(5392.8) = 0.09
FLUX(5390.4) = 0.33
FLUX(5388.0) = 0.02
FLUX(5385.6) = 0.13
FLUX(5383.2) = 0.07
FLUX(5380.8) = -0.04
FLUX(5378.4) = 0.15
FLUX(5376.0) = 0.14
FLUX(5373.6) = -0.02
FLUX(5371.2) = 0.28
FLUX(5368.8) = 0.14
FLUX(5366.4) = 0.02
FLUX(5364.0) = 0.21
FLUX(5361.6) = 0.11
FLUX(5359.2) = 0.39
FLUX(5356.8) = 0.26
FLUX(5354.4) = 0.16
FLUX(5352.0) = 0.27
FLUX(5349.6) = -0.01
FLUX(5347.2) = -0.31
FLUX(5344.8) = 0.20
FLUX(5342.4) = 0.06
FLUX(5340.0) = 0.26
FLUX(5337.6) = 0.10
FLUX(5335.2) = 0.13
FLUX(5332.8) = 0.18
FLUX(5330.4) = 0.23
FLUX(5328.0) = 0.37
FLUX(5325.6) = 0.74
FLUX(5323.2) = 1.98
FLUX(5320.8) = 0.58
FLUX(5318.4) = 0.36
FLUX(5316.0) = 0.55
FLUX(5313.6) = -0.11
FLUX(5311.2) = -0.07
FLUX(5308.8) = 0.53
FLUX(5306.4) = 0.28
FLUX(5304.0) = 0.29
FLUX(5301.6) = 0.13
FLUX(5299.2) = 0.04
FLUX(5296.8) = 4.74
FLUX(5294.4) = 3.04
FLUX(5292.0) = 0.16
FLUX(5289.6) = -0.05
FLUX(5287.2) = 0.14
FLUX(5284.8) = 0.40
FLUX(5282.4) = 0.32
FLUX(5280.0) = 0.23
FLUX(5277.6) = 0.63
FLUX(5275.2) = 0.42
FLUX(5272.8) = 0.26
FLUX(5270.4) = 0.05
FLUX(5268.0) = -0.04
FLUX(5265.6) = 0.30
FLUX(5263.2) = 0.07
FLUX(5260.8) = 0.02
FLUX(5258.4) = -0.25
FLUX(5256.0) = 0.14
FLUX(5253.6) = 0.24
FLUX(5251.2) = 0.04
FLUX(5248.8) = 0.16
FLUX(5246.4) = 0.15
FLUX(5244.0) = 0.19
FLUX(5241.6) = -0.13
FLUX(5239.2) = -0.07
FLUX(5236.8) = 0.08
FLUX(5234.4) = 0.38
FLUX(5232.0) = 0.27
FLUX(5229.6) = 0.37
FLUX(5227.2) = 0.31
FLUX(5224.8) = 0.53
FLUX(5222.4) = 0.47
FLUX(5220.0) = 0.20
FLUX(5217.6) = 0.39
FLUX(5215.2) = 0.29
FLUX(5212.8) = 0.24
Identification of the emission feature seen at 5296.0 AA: H-gamma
